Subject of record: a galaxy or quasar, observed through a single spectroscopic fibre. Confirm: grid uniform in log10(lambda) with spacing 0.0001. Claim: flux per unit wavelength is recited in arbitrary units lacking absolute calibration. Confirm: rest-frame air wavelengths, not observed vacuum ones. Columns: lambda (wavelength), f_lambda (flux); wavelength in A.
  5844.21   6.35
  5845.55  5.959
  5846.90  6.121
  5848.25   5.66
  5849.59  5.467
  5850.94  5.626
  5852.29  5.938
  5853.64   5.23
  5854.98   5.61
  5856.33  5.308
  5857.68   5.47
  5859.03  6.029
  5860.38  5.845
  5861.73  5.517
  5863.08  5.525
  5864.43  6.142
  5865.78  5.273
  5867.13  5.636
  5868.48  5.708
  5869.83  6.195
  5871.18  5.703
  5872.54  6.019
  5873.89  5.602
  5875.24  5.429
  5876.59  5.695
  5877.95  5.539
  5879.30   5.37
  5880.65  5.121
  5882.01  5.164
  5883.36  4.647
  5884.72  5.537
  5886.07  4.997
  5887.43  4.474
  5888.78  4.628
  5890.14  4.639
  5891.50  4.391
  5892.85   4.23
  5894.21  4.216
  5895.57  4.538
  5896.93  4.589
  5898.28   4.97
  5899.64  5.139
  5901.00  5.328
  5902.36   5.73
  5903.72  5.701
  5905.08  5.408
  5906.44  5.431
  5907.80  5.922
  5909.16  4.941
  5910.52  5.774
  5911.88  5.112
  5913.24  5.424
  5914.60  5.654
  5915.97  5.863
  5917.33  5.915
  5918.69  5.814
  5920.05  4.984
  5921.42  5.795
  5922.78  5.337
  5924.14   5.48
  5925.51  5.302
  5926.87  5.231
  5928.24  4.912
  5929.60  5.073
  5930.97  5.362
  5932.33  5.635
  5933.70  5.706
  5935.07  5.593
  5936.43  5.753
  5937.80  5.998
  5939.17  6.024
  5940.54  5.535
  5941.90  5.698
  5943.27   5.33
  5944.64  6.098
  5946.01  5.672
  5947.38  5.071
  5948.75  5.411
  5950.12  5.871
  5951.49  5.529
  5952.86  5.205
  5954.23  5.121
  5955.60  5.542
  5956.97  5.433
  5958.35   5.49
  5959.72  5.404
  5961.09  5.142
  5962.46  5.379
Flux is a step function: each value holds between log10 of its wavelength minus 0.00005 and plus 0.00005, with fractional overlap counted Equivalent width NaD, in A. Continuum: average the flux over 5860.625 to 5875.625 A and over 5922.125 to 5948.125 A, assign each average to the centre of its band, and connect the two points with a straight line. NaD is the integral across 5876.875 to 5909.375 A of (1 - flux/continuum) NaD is 3.5 A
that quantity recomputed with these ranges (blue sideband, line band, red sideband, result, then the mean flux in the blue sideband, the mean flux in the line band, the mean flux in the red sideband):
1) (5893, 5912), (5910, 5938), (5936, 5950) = -0.3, 5.18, 5.5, 5.66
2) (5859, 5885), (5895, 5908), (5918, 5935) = 0.5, 5.57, 5.26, 5.39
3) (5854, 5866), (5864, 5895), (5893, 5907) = 0.9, 5.64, 5.22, 5.07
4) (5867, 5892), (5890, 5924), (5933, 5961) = 1.0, 5.29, 5.25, 5.56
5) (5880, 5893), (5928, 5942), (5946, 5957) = -0.9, 4.8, 5.59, 5.41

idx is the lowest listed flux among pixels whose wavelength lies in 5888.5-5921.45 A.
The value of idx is 4.216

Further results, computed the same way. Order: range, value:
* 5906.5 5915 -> 4.941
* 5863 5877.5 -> 5.273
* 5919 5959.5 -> 4.912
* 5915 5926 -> 4.984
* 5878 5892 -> 4.391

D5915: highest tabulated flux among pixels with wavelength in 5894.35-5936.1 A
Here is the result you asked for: 5.922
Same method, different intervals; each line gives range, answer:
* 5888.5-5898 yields 4.639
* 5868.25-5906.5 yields 6.195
